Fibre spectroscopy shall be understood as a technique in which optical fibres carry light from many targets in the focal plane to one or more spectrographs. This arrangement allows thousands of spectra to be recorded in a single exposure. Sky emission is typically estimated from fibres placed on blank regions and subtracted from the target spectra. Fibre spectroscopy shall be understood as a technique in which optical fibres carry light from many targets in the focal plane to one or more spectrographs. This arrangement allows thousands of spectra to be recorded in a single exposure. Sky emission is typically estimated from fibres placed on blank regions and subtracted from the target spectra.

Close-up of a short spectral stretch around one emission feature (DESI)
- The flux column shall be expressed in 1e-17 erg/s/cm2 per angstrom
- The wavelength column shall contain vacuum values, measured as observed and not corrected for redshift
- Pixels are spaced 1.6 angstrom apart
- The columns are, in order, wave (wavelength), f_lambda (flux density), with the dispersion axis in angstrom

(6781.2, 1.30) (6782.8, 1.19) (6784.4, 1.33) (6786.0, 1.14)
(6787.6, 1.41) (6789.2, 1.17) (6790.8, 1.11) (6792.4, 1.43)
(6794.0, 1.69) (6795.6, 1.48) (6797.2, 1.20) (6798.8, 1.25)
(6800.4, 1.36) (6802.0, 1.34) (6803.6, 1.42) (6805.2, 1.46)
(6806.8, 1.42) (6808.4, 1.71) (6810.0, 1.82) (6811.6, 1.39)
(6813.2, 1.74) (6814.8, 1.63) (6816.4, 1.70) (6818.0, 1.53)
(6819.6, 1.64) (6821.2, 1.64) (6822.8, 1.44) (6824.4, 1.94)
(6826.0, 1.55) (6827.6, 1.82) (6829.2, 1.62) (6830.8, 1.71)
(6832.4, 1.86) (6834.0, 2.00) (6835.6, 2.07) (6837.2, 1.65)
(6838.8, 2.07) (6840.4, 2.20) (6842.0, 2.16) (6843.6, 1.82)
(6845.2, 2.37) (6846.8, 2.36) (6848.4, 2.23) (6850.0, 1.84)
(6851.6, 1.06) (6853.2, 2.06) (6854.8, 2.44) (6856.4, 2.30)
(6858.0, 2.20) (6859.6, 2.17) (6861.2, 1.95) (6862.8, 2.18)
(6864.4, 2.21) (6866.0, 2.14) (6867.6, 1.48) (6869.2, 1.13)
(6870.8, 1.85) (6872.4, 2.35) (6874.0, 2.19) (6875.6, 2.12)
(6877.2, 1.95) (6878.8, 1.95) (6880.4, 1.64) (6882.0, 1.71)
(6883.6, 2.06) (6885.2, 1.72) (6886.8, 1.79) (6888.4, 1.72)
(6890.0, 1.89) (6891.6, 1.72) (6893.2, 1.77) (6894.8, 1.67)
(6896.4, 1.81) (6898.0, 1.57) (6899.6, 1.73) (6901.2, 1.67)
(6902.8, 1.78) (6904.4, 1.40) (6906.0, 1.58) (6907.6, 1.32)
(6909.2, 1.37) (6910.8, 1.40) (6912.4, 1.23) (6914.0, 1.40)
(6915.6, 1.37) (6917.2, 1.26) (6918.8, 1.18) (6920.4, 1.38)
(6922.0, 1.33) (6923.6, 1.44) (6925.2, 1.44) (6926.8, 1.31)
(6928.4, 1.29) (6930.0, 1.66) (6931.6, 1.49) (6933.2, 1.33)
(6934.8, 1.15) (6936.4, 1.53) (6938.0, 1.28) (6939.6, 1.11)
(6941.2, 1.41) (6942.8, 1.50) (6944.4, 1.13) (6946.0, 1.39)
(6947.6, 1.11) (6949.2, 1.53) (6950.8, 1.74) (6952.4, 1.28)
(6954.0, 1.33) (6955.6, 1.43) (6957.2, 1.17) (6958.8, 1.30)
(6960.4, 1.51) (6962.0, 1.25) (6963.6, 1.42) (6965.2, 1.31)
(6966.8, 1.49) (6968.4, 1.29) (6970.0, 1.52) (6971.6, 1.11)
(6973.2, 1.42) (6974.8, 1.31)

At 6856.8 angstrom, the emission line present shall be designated Mg II 2798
